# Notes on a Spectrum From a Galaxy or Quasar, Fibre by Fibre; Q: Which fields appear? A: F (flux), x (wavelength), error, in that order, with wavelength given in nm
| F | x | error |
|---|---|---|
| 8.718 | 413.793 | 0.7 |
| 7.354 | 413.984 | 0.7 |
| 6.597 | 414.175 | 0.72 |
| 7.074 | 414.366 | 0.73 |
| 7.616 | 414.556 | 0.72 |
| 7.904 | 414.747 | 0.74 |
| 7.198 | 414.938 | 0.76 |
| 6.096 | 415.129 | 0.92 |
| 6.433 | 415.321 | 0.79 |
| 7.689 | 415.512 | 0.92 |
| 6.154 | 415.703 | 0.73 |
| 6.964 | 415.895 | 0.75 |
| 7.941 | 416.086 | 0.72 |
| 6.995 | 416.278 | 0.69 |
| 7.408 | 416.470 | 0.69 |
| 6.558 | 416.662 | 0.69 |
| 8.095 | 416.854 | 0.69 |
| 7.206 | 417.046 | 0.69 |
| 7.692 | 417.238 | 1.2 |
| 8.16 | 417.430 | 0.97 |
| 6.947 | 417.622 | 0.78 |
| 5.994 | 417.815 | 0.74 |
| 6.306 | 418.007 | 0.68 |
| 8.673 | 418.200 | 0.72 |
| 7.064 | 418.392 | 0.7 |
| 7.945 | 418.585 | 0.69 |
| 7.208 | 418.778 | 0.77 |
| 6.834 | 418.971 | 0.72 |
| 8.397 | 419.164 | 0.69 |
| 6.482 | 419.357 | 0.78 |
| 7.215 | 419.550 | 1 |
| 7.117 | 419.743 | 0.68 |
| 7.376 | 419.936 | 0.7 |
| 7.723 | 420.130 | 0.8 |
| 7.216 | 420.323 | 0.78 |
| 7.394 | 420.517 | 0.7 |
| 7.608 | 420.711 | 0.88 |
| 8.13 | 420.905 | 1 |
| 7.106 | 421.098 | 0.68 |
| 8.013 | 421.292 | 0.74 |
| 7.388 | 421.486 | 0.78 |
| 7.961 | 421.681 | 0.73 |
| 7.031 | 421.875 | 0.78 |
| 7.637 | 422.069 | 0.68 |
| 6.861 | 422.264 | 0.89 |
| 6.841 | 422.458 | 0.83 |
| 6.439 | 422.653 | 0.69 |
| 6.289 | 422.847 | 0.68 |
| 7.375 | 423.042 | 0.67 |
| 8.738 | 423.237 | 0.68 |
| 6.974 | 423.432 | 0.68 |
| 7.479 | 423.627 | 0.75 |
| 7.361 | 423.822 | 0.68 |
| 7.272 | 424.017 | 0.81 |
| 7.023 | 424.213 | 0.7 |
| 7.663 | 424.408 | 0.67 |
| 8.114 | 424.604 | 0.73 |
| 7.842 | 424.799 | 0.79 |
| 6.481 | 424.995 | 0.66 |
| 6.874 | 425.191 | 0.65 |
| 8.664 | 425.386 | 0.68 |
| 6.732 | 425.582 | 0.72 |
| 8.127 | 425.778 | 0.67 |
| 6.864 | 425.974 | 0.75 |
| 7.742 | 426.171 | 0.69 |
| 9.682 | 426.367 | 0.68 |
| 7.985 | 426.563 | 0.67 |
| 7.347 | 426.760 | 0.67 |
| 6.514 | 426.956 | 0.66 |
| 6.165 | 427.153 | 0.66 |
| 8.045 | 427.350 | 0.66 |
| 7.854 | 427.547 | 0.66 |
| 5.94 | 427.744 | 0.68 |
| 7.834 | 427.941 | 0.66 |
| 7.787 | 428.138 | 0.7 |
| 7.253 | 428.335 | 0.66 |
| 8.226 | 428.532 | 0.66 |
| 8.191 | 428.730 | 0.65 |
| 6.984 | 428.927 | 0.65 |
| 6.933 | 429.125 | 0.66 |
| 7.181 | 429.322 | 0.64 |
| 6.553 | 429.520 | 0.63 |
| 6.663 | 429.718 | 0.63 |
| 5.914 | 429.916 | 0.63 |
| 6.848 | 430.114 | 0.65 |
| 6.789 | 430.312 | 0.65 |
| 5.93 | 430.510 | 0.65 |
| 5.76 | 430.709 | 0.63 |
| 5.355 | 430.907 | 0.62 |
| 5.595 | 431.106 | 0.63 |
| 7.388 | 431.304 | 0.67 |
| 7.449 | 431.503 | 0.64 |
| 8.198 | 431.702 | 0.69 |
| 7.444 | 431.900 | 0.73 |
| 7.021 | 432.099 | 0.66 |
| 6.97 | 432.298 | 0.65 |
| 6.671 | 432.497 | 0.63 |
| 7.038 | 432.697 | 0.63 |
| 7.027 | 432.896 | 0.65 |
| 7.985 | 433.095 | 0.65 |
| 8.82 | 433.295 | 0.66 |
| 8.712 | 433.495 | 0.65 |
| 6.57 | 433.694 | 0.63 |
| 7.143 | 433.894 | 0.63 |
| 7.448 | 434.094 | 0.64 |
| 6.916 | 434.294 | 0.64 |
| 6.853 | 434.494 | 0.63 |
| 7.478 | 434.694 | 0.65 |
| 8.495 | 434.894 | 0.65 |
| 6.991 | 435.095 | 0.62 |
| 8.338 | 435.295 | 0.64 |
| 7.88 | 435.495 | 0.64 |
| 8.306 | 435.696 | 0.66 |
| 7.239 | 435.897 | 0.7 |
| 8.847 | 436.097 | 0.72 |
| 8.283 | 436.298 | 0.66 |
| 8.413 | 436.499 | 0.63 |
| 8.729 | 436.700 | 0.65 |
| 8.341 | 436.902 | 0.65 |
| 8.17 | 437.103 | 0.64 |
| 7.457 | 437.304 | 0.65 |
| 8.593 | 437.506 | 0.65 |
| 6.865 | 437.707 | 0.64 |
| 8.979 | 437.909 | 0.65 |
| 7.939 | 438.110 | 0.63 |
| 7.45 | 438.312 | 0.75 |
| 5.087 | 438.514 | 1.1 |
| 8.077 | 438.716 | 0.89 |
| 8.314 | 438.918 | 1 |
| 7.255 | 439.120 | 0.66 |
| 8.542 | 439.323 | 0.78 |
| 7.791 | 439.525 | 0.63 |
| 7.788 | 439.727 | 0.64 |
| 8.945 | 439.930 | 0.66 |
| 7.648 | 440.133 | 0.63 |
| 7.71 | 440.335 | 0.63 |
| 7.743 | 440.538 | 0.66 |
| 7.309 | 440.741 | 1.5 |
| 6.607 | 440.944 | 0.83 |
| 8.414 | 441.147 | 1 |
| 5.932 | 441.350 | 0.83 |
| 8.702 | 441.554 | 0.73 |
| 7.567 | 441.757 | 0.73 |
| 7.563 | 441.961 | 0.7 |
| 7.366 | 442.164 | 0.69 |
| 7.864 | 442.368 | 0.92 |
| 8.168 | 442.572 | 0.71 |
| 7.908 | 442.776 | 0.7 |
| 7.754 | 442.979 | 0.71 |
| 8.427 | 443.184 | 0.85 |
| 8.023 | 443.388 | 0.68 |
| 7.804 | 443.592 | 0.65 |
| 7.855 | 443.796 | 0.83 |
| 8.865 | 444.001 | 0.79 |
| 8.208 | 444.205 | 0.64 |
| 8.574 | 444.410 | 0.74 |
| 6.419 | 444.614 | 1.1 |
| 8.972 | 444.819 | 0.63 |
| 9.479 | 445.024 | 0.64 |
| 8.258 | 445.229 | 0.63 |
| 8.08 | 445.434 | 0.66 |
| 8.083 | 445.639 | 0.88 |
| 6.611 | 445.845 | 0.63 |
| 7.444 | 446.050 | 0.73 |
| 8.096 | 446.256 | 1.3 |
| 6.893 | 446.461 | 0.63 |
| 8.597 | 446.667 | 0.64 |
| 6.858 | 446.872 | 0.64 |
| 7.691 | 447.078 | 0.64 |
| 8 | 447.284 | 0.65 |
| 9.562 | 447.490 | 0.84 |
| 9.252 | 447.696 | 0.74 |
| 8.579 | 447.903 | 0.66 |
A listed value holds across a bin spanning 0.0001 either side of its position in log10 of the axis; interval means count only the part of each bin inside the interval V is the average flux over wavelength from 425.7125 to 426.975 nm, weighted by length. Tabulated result 7.82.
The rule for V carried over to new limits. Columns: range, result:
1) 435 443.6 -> 7.84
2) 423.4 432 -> 7.21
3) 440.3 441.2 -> 7.5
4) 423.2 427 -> 7.57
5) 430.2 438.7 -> 7.46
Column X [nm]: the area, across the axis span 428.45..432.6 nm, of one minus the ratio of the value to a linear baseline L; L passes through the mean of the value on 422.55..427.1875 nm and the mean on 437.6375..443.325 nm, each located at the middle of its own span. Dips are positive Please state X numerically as 0.37 nm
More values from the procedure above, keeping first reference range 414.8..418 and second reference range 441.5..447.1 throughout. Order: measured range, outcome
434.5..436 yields -0.02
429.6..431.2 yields 0.30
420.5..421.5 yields -0.06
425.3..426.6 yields -0.10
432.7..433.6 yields -0.05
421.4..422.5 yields -0.01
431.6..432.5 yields 0.03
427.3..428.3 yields 0.00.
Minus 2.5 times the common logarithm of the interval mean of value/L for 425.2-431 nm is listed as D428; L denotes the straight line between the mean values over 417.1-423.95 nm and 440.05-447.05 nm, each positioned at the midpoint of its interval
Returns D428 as 0.05 mag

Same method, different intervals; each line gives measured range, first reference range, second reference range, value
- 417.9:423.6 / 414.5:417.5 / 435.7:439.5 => 0.006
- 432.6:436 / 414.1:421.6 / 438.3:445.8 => 0.009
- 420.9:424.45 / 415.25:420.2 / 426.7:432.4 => -0.028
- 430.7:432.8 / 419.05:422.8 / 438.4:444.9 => 0.109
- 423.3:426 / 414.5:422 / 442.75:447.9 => 0.010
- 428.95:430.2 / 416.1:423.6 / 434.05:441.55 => 0.133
